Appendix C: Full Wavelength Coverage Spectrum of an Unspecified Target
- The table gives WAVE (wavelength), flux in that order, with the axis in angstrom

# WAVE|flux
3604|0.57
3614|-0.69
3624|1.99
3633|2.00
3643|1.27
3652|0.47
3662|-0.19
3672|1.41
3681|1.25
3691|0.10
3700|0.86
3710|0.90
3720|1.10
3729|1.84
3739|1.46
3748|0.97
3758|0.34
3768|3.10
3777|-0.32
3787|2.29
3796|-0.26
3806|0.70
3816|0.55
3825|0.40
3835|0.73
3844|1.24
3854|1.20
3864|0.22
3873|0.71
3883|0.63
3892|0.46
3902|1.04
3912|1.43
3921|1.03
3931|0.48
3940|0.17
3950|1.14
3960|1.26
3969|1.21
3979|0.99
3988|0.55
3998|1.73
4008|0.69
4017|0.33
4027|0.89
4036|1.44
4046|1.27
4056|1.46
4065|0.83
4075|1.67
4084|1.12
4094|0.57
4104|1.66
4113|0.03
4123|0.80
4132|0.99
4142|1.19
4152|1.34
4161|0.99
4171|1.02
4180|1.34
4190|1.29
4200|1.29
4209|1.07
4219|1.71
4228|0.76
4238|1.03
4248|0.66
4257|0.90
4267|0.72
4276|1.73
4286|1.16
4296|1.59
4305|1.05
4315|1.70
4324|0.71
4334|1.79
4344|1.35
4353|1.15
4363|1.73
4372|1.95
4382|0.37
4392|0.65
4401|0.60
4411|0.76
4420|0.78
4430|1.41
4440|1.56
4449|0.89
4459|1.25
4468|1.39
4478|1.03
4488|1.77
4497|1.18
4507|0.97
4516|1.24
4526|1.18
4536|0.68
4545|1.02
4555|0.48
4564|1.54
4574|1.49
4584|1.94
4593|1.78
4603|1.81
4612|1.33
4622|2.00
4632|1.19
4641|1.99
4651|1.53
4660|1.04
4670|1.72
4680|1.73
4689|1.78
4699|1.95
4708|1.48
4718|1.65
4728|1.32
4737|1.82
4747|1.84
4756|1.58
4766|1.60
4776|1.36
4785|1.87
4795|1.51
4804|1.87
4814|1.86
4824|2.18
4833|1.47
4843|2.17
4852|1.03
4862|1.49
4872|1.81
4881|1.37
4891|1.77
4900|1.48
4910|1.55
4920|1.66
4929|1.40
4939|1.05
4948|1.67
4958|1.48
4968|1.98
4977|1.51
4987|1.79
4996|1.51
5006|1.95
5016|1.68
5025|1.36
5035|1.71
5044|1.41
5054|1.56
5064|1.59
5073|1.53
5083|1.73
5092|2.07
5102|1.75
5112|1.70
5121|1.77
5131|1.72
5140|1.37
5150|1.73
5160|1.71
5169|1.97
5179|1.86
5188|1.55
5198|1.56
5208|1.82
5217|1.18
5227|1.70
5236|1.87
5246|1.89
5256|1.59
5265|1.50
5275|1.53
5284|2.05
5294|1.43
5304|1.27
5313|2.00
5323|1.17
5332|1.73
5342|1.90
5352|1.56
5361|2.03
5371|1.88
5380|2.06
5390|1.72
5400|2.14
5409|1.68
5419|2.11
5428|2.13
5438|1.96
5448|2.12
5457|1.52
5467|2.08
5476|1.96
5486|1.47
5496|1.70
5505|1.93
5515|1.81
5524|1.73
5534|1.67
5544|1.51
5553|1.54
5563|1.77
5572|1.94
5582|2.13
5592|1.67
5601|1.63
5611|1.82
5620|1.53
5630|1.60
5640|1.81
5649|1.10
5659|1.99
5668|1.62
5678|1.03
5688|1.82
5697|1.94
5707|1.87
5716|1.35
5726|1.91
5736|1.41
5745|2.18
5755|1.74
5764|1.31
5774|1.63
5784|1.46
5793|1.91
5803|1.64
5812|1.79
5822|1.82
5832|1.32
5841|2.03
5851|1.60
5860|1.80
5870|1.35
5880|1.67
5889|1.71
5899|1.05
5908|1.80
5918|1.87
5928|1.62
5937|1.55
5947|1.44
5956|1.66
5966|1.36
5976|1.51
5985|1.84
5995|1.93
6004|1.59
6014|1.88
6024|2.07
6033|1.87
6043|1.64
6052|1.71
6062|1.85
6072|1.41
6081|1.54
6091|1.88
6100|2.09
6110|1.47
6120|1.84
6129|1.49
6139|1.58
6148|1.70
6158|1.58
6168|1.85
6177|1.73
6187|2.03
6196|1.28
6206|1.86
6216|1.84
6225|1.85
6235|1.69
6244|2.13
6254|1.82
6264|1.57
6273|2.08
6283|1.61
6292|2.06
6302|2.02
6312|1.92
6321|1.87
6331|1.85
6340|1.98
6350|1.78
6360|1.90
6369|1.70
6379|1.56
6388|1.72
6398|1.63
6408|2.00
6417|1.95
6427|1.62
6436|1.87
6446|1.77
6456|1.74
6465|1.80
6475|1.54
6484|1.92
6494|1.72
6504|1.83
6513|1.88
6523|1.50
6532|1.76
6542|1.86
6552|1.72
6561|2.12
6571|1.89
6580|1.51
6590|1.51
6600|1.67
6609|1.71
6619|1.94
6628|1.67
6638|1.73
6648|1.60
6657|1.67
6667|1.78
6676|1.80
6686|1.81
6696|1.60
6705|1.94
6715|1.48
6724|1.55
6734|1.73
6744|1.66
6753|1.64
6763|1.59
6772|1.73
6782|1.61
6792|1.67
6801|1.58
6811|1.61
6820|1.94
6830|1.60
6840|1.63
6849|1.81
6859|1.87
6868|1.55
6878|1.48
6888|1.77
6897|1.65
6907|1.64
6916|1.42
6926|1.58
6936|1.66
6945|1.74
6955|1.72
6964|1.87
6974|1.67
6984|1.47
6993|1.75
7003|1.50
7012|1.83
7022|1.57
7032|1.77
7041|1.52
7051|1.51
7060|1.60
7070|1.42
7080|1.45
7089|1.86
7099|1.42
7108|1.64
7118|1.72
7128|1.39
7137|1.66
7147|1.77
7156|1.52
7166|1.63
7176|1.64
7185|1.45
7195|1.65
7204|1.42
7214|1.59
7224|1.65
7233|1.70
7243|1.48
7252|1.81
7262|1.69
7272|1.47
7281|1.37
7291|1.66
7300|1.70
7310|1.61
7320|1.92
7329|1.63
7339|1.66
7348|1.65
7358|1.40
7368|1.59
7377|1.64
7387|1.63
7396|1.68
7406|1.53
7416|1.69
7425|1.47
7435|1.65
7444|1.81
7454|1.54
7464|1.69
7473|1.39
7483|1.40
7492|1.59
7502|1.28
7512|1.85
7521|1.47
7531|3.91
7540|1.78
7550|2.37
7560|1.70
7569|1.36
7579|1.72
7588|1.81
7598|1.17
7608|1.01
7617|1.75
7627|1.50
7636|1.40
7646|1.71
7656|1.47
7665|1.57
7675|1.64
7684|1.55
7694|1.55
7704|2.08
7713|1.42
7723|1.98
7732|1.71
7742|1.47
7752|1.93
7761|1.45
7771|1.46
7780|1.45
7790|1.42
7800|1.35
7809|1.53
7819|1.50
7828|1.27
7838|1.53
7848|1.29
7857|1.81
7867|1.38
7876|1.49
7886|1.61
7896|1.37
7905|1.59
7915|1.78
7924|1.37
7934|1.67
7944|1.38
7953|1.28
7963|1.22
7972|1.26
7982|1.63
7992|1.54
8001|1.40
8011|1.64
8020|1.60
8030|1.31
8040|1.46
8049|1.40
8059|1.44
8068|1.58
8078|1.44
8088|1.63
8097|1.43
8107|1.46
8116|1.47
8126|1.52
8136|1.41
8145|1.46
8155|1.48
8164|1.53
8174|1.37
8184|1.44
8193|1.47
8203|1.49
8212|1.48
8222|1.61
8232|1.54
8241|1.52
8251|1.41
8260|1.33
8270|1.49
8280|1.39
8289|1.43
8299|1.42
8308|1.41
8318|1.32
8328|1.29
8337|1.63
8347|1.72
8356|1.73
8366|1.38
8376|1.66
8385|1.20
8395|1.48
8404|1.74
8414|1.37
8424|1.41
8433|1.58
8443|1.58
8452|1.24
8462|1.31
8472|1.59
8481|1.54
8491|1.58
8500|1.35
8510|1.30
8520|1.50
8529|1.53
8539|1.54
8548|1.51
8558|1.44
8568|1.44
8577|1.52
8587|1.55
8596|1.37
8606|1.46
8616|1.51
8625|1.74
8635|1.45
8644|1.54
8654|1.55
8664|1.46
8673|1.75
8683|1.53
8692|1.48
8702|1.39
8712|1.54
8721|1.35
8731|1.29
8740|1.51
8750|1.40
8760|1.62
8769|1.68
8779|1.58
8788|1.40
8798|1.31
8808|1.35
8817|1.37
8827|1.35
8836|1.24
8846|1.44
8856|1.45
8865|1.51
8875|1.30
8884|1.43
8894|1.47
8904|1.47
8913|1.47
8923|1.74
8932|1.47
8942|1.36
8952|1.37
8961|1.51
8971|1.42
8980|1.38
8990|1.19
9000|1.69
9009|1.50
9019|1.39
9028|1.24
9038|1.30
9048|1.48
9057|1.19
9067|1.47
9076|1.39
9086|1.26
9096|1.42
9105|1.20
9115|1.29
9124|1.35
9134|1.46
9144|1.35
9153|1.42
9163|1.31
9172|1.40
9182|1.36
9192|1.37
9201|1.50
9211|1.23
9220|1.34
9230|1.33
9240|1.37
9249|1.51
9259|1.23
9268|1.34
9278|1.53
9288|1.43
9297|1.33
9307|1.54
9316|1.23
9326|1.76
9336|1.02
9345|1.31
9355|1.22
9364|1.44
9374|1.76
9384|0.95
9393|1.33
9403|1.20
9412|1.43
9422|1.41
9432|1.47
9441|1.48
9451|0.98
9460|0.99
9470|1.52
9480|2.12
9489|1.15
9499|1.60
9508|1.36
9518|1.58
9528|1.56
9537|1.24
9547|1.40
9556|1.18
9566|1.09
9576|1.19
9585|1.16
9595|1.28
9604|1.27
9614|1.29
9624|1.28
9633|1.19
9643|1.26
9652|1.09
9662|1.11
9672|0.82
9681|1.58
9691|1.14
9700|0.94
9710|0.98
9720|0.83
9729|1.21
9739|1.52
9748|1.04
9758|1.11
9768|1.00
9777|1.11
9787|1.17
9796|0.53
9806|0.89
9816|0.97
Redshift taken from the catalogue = 0.147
